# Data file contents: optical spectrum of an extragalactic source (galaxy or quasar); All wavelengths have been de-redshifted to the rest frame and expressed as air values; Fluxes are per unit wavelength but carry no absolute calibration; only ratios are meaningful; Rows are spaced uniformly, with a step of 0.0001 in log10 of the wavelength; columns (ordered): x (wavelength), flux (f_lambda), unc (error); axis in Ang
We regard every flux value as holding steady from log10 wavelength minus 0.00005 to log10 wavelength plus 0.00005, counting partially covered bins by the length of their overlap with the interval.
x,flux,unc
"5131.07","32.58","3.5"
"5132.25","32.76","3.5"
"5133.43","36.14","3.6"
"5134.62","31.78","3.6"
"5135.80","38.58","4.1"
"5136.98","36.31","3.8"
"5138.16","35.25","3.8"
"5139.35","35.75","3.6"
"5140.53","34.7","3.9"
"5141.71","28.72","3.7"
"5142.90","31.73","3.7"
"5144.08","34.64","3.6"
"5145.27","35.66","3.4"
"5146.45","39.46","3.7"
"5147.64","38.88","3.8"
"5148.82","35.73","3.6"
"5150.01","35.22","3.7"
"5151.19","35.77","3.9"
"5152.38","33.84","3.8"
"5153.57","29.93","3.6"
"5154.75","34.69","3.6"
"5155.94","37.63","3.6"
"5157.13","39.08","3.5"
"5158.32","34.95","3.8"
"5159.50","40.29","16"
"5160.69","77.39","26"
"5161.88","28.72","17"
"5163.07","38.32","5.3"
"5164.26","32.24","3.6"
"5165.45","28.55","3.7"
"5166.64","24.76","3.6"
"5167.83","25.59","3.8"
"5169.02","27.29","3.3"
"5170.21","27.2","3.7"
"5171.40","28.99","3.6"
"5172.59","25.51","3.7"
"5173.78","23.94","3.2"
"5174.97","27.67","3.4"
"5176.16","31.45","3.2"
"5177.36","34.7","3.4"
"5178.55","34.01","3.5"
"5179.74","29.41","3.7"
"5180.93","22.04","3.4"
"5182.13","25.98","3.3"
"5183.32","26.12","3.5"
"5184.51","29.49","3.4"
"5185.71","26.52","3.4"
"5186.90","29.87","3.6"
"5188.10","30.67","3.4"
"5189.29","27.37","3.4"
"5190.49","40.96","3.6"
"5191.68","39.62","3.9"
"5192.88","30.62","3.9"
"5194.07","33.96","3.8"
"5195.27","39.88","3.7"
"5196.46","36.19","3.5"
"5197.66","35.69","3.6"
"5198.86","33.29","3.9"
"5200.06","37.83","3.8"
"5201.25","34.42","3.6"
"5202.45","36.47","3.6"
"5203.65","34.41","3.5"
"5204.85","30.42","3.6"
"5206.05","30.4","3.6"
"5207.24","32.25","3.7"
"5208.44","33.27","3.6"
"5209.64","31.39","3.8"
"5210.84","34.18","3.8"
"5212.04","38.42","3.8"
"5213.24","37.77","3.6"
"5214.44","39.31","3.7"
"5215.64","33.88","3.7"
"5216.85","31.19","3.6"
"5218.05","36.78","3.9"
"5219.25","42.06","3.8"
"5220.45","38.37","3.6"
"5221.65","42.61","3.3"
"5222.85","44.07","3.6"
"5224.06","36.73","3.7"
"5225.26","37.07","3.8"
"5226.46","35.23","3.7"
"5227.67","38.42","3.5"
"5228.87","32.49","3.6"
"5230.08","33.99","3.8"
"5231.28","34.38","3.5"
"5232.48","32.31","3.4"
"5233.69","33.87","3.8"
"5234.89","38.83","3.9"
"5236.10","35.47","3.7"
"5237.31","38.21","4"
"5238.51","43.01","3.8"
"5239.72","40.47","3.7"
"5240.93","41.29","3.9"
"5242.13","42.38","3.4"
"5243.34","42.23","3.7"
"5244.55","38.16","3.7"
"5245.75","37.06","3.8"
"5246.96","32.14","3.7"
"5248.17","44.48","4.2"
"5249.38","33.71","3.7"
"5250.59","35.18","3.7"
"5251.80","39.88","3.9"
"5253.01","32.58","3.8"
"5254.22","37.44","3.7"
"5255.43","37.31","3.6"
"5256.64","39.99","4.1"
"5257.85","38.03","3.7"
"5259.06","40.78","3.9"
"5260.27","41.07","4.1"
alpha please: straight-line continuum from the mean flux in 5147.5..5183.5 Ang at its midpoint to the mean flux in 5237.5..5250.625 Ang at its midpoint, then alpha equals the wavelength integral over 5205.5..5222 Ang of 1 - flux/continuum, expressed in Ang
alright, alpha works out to 0.45 Ang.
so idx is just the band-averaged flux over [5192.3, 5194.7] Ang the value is 32.4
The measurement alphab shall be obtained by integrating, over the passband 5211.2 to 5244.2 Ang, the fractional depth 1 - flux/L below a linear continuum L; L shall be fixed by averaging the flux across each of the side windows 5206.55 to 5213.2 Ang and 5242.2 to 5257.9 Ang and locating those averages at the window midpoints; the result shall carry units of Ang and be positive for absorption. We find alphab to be -1.9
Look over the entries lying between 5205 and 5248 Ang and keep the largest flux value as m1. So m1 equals 44.07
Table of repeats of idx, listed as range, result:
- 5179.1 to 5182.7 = 25.9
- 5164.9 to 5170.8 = 26.7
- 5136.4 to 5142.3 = 34.2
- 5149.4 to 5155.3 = 33.9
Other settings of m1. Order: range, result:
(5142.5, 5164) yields 77.39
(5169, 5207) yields 40.96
